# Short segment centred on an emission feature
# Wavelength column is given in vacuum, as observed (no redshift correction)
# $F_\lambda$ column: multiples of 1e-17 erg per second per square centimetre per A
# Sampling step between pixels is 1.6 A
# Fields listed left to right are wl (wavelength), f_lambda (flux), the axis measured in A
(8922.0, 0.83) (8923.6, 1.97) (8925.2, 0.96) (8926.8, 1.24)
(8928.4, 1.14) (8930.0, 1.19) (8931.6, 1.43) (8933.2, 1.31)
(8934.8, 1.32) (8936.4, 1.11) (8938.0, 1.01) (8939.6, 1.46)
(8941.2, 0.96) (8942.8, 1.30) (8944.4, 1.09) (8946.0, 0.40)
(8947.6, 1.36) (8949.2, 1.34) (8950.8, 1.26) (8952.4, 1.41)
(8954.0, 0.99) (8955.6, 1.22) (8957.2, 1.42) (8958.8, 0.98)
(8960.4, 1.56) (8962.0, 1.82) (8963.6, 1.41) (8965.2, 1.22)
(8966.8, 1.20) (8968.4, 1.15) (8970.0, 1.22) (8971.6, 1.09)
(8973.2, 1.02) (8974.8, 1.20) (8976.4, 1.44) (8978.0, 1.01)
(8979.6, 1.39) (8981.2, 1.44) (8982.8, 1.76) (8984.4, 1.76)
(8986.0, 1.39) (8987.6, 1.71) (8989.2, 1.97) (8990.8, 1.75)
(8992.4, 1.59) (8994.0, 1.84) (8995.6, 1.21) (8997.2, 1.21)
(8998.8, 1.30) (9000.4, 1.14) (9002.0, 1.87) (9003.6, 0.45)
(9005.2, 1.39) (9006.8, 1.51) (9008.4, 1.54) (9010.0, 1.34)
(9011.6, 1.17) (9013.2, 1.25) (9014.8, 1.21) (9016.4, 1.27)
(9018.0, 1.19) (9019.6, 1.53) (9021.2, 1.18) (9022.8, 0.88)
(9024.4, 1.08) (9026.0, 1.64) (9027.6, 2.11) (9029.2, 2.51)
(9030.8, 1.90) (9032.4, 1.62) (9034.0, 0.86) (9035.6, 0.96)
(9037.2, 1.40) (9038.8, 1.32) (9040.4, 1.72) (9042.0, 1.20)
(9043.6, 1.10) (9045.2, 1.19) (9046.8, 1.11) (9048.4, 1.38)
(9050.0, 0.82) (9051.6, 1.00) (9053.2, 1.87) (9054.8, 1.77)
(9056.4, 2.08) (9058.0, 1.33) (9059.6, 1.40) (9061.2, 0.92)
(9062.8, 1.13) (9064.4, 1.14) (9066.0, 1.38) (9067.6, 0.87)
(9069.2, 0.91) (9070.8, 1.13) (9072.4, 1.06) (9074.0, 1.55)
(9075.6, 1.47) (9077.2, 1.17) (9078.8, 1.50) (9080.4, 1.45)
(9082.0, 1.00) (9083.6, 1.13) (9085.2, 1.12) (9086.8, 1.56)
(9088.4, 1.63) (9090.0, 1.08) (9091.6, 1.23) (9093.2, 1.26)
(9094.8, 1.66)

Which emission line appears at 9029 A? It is H-alpha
